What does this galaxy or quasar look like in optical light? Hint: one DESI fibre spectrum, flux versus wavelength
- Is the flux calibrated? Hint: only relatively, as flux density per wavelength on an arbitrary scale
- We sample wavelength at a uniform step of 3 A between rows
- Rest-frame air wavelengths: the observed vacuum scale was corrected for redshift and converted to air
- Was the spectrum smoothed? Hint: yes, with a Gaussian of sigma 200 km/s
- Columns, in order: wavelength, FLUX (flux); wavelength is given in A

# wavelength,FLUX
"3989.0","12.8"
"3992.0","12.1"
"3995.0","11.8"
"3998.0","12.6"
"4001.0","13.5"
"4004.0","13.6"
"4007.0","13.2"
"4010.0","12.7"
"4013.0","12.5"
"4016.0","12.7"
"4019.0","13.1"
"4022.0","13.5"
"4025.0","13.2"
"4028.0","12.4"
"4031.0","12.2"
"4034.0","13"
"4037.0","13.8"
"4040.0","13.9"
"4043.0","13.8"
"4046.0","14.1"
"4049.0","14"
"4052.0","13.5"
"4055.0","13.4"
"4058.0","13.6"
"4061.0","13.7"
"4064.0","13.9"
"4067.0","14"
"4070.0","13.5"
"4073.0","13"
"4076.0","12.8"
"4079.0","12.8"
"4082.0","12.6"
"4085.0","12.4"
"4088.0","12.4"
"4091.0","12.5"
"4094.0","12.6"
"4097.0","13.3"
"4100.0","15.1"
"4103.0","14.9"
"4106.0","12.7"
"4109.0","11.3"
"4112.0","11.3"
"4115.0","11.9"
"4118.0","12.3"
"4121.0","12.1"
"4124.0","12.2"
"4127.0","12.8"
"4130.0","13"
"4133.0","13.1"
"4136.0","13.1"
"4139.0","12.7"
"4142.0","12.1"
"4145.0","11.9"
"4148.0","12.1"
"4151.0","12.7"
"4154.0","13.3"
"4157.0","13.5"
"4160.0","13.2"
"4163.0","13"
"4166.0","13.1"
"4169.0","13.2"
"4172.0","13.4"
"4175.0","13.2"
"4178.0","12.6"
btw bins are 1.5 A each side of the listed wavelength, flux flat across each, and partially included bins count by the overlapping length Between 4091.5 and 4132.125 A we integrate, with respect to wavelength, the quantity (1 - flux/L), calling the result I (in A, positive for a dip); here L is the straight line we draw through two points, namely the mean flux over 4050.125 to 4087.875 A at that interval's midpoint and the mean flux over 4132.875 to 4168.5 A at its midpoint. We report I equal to 0.9 A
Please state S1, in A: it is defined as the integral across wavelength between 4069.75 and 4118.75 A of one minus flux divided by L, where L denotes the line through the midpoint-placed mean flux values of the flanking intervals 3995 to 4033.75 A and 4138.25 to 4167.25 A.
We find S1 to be 0.1 A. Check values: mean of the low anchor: 12.9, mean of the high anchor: 12.8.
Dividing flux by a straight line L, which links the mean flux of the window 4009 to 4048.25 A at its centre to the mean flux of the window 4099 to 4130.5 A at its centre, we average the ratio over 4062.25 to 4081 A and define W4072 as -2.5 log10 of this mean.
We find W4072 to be -0.03 mag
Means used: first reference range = 13.2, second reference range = 12.6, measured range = 13.3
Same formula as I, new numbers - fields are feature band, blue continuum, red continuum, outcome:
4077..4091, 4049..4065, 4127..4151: 0.8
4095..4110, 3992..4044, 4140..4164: -0.8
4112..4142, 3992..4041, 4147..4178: 1.3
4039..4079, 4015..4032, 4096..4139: -2.4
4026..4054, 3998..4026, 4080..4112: -0.8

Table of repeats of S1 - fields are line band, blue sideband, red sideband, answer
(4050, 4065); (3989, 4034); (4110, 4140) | -1.2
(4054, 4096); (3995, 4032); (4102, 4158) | -1.2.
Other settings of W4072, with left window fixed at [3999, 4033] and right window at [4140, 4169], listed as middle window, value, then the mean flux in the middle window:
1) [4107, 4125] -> 0.09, 11.9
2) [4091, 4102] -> -0.06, 13.6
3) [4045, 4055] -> -0.07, 13.8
